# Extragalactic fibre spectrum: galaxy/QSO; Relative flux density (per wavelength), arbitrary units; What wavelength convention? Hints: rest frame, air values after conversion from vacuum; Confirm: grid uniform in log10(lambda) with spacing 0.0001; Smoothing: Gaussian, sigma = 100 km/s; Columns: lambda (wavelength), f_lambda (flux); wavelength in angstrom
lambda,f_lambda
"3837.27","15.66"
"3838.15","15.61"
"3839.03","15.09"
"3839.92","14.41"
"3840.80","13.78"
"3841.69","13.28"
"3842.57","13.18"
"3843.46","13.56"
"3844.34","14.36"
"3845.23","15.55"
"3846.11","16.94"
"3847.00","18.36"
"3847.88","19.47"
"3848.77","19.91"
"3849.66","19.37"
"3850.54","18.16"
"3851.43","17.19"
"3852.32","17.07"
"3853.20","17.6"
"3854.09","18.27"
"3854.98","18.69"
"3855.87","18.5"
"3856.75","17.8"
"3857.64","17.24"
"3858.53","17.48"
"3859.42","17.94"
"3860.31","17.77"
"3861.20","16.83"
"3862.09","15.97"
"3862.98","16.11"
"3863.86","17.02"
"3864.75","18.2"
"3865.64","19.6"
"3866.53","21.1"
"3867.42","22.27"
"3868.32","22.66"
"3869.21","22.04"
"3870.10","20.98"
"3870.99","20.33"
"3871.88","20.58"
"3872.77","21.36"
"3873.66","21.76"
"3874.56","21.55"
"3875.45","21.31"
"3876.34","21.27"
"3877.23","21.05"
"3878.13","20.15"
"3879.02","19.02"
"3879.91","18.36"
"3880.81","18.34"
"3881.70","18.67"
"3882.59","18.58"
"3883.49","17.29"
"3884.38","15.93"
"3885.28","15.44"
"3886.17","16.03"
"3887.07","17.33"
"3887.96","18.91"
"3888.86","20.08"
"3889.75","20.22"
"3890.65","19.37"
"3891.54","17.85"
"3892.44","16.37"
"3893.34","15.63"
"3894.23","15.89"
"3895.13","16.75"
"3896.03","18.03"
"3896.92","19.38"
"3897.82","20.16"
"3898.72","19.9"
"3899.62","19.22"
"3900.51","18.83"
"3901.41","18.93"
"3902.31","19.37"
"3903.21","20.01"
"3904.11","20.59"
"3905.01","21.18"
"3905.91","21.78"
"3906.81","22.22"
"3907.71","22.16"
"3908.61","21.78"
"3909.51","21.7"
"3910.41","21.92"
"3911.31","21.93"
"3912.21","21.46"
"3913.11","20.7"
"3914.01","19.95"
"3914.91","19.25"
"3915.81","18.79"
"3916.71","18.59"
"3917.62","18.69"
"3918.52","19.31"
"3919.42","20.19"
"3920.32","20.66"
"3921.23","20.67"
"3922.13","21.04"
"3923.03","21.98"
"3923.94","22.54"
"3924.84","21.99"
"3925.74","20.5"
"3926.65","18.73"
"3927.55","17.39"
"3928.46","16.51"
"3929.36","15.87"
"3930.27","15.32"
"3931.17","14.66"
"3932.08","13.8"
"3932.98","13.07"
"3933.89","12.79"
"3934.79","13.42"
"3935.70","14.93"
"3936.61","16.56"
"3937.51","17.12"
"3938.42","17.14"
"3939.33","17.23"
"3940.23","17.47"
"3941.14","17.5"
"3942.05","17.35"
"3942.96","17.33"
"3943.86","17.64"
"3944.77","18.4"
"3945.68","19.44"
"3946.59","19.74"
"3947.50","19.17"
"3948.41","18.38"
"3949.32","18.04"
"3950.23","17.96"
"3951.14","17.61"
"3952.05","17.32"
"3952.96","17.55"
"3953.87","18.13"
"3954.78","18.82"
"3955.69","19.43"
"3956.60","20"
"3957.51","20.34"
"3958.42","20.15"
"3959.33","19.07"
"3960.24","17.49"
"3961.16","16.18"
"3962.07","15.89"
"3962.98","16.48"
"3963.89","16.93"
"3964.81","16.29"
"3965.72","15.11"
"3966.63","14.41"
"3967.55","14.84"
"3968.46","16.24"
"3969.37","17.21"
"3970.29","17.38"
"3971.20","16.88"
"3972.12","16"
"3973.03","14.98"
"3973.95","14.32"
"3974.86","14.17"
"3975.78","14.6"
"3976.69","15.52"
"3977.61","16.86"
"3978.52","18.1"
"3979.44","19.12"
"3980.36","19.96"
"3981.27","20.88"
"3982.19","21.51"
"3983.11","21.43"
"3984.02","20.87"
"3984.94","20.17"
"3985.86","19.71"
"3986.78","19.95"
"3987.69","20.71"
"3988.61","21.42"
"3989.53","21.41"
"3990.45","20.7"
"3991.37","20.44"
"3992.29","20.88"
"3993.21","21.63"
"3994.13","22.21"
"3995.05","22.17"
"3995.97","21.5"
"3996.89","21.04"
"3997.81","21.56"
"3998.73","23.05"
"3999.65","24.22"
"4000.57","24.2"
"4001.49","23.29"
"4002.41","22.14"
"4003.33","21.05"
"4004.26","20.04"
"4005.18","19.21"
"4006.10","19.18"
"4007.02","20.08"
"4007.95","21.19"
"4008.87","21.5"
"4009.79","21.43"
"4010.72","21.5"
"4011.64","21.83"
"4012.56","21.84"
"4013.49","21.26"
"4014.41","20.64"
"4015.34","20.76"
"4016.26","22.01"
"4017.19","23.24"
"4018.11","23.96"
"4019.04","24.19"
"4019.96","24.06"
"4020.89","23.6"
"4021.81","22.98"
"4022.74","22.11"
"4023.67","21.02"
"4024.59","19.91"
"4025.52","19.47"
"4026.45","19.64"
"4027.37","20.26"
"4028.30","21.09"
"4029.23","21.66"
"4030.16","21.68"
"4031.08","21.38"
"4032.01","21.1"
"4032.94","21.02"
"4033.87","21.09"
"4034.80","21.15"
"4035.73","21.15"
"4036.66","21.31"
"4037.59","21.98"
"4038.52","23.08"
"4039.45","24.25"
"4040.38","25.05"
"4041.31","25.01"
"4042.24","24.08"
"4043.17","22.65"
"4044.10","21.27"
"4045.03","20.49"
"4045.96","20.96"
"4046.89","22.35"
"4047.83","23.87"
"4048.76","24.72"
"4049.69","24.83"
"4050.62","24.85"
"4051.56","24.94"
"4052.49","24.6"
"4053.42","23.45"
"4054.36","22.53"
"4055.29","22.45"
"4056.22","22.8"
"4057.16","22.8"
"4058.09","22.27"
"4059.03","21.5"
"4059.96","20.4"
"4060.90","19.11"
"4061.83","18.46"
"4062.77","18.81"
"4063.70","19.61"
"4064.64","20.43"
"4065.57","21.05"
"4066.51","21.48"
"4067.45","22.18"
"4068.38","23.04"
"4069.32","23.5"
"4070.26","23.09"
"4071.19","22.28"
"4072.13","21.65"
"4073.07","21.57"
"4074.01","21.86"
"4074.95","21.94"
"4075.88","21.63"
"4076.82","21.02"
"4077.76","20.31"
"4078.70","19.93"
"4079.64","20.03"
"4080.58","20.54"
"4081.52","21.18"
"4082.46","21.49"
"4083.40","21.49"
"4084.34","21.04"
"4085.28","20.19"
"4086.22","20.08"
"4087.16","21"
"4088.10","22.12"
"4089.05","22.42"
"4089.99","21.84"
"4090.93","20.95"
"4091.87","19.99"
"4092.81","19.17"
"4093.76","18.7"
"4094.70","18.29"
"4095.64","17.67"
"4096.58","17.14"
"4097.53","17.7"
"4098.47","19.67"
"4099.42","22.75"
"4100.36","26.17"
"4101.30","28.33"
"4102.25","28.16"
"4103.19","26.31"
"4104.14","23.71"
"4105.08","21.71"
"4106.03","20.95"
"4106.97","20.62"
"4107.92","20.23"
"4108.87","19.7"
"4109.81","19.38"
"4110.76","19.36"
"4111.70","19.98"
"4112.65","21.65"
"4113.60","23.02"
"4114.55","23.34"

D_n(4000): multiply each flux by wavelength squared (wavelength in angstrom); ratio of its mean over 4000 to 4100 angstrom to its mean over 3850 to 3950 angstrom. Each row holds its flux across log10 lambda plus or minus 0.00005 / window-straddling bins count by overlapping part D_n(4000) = 1.2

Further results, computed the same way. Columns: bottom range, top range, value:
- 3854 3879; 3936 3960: 0.97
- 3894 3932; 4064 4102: 1.18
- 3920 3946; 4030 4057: 1.37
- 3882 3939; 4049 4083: 1.26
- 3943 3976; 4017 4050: 1.33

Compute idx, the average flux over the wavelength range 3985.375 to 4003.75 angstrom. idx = 21.7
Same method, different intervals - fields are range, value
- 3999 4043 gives 21.9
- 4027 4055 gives 22.6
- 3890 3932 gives 19.4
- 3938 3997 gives 18.4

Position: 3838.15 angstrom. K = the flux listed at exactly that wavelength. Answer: 15.61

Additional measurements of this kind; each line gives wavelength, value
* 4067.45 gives 22.18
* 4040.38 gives 25.05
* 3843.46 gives 13.56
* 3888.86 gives 20.08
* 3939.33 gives 17.23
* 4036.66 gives 21.31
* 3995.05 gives 22.17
